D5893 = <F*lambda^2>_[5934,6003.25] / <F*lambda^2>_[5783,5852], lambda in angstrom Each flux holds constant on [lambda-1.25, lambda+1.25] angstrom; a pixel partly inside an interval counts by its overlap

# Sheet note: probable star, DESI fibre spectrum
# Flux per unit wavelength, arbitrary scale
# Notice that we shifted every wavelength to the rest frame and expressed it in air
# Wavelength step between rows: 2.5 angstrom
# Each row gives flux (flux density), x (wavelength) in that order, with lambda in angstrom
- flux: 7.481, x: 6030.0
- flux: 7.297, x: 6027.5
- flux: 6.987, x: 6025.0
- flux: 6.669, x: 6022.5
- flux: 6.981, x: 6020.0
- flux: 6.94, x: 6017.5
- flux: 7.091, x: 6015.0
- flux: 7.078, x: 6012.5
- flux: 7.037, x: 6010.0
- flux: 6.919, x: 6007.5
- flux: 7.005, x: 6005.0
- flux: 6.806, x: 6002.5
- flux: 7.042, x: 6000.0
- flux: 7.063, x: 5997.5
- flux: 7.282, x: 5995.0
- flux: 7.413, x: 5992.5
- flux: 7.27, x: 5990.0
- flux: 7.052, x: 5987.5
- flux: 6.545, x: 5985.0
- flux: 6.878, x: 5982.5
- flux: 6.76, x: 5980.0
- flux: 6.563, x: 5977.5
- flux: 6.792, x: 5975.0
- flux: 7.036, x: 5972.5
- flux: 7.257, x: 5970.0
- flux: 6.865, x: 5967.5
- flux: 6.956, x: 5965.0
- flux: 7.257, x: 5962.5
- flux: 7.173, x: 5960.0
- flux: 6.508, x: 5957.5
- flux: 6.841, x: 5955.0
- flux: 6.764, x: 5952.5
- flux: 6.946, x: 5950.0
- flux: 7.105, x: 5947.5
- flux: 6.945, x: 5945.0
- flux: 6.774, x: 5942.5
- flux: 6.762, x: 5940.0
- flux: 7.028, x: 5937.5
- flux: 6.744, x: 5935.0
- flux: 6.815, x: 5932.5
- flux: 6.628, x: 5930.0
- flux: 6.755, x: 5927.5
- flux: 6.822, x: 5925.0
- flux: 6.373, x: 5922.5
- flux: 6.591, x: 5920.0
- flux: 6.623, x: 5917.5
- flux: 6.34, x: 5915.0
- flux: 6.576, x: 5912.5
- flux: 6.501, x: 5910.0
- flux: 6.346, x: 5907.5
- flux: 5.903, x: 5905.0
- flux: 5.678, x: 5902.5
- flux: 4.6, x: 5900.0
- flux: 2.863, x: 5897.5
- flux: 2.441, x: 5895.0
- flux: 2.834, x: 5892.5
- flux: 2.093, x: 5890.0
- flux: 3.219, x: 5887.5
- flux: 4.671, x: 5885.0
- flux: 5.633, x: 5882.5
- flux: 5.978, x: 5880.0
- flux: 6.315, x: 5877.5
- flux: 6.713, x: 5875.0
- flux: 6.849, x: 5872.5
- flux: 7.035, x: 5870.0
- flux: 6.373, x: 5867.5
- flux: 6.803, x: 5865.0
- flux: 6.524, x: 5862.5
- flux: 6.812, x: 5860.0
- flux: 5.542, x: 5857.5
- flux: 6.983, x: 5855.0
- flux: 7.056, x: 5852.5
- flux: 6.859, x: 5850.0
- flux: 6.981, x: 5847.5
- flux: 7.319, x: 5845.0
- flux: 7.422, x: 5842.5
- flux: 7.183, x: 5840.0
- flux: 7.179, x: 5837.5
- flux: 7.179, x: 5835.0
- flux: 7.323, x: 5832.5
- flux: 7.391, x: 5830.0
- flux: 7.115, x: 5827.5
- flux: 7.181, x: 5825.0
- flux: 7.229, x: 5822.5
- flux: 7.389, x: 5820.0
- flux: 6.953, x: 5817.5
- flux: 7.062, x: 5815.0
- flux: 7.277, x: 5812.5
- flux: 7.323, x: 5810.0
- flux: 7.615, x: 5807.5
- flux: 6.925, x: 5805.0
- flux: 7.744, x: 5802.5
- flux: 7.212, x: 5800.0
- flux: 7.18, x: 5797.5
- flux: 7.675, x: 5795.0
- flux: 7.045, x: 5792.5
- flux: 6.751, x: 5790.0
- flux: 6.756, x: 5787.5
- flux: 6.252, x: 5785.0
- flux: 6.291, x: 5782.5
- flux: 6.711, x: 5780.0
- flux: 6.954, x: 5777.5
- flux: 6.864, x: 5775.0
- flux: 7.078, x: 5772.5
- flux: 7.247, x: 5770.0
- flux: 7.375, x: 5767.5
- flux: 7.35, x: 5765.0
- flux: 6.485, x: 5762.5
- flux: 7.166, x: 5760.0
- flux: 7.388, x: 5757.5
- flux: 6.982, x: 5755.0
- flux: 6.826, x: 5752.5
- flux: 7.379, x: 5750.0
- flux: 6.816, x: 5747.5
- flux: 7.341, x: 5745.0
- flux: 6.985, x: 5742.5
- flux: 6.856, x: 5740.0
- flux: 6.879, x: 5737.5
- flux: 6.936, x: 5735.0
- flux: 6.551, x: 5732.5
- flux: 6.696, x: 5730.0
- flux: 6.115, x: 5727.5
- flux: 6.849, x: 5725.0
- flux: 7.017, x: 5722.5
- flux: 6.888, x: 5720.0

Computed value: 1.02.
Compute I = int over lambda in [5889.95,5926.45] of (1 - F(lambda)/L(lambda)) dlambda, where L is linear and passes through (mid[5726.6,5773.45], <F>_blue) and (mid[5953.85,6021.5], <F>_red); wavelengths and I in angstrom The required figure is 8.5 angstrom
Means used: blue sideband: 6.98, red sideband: 6.98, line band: 5.35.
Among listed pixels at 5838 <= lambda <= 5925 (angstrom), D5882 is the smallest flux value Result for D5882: 2.093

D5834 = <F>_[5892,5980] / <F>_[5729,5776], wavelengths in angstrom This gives 0.91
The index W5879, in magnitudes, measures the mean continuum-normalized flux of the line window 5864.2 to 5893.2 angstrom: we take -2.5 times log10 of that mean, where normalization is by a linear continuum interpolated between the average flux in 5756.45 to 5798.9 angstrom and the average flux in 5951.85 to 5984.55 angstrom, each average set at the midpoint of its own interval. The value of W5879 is 0.27 mag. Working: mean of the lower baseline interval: 6.97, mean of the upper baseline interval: 6.89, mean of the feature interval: 5.4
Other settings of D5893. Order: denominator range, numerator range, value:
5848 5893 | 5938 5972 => 1.22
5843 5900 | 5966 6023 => 1.29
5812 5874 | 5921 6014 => 1.03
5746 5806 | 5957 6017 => 1.07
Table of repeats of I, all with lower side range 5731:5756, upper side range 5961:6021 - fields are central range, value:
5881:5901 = 9.8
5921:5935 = 0.6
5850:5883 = 2.0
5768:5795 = 0.4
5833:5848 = -0.6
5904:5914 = 0.9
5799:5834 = -1.5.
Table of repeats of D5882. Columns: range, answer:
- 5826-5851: 6.859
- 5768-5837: 6.252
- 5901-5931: 5.678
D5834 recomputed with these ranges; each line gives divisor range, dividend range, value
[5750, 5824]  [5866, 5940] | 0.81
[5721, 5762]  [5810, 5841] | 1.04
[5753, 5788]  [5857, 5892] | 0.82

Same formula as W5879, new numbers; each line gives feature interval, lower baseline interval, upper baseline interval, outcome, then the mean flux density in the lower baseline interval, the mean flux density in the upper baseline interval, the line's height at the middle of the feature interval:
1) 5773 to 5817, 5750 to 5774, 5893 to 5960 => -0.02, 7.11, 6.22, 6.93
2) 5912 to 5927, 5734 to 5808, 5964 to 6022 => 0.07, 7.03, 6.98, 7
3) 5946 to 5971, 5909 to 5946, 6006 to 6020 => -0.03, 6.68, 7.01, 6.8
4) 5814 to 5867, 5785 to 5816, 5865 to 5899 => -0.16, 7.18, 4.92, 6.07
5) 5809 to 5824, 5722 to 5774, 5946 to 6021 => -0.04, 6.97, 6.97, 6.97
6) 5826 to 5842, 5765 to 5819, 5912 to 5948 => -0.04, 7.07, 6.72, 6.96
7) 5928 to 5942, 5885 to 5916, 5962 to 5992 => -0.20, 4.6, 6.94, 5.66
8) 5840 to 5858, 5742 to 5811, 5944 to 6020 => 0.01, 7.06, 6.97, 7.03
